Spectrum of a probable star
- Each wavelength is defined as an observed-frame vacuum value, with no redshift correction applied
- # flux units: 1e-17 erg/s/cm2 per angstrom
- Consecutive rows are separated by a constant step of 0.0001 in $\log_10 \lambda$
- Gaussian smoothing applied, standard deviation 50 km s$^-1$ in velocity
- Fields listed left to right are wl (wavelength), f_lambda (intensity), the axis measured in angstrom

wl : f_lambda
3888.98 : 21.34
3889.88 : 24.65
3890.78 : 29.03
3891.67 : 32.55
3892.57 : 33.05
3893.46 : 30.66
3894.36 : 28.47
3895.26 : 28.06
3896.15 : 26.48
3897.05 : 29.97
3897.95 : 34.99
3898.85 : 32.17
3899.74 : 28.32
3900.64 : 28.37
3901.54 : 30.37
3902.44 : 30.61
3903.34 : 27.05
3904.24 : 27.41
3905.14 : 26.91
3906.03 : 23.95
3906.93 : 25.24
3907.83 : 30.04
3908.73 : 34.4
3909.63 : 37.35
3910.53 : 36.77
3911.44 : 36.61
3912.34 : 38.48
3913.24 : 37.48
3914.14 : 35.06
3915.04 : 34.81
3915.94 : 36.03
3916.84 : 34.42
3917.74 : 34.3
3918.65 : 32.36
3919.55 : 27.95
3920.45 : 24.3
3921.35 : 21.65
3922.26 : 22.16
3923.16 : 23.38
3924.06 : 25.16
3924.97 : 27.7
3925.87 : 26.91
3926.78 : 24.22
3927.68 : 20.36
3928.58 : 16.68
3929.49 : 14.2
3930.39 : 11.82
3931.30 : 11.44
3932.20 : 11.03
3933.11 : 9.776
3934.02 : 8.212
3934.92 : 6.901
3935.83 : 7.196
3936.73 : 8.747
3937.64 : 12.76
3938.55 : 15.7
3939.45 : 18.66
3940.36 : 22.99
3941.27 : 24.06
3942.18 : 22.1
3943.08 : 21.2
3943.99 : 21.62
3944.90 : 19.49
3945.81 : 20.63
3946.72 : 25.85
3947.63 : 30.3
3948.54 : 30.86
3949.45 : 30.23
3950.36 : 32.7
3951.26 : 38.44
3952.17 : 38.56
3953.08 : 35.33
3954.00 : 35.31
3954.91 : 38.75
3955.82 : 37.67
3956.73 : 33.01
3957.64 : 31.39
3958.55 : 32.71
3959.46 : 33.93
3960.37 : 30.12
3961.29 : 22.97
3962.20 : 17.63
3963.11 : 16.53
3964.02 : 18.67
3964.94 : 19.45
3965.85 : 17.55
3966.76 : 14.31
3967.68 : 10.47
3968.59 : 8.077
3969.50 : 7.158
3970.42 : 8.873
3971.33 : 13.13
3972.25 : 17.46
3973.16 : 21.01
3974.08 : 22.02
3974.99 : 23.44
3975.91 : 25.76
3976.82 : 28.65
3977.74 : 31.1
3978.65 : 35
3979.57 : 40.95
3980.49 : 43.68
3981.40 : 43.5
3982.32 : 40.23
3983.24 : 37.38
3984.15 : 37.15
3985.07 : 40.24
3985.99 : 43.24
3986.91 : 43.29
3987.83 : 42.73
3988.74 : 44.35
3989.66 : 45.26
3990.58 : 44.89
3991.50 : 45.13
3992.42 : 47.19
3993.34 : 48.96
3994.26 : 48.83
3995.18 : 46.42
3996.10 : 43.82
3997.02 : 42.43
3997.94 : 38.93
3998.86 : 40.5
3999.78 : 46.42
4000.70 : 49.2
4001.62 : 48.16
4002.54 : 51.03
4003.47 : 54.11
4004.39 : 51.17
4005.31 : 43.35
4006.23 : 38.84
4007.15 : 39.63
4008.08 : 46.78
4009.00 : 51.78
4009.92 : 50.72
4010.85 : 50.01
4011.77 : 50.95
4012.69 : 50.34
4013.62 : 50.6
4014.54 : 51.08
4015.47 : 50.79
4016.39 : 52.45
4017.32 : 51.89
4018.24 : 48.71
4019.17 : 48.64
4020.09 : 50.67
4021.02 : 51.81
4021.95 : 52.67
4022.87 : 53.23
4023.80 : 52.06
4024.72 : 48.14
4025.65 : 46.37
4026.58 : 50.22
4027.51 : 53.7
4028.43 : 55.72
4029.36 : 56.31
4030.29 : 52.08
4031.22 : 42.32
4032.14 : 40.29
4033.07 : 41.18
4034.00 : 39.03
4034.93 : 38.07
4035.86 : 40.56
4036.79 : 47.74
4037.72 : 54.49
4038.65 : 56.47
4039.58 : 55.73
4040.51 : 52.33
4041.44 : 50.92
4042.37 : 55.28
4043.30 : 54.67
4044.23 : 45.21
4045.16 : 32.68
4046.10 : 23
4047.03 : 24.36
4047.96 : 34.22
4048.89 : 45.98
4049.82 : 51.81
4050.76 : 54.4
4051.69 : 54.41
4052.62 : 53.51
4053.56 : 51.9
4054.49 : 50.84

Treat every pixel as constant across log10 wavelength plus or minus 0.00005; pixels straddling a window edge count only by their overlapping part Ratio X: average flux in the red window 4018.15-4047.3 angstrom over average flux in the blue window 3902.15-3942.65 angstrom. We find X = 1.97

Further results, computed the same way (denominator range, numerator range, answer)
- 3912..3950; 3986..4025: 2.12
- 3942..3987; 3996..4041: 1.75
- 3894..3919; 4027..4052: 1.46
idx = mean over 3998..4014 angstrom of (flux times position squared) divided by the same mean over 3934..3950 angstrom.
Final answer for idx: 2.5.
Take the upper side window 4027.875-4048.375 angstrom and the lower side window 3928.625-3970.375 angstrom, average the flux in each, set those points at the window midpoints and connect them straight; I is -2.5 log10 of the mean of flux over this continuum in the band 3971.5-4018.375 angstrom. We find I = -0.25 mag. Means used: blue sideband 21.5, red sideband 45.2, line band 42.6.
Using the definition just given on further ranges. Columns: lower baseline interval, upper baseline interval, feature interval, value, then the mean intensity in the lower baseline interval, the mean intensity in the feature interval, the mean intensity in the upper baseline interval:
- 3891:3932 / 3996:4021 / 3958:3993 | 0.38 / 28.4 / 29.4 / 48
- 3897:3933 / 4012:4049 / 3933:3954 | 0.42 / 27.6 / 22.3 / 47.6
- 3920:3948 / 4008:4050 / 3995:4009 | -0.15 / 18.6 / 45.6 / 47.9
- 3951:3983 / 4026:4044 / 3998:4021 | -0.19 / 26.6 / 48.6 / 49.3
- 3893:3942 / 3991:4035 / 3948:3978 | 0.38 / 25.2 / 24.9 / 48.1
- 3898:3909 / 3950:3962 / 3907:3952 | 0.26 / 28.9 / 24.5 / 33.6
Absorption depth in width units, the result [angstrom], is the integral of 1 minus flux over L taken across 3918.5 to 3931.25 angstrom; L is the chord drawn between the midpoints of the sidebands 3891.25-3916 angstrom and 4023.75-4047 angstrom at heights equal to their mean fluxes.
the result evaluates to 4.4 angstrom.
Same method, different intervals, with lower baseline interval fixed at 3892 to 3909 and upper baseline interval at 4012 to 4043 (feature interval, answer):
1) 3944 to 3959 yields 2.4 angstrom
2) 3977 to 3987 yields 0.8 angstrom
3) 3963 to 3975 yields 7.5 angstrom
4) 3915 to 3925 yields 1.2 angstrom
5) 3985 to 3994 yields -0.2 angstrom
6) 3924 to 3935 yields 5.6 angstrom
